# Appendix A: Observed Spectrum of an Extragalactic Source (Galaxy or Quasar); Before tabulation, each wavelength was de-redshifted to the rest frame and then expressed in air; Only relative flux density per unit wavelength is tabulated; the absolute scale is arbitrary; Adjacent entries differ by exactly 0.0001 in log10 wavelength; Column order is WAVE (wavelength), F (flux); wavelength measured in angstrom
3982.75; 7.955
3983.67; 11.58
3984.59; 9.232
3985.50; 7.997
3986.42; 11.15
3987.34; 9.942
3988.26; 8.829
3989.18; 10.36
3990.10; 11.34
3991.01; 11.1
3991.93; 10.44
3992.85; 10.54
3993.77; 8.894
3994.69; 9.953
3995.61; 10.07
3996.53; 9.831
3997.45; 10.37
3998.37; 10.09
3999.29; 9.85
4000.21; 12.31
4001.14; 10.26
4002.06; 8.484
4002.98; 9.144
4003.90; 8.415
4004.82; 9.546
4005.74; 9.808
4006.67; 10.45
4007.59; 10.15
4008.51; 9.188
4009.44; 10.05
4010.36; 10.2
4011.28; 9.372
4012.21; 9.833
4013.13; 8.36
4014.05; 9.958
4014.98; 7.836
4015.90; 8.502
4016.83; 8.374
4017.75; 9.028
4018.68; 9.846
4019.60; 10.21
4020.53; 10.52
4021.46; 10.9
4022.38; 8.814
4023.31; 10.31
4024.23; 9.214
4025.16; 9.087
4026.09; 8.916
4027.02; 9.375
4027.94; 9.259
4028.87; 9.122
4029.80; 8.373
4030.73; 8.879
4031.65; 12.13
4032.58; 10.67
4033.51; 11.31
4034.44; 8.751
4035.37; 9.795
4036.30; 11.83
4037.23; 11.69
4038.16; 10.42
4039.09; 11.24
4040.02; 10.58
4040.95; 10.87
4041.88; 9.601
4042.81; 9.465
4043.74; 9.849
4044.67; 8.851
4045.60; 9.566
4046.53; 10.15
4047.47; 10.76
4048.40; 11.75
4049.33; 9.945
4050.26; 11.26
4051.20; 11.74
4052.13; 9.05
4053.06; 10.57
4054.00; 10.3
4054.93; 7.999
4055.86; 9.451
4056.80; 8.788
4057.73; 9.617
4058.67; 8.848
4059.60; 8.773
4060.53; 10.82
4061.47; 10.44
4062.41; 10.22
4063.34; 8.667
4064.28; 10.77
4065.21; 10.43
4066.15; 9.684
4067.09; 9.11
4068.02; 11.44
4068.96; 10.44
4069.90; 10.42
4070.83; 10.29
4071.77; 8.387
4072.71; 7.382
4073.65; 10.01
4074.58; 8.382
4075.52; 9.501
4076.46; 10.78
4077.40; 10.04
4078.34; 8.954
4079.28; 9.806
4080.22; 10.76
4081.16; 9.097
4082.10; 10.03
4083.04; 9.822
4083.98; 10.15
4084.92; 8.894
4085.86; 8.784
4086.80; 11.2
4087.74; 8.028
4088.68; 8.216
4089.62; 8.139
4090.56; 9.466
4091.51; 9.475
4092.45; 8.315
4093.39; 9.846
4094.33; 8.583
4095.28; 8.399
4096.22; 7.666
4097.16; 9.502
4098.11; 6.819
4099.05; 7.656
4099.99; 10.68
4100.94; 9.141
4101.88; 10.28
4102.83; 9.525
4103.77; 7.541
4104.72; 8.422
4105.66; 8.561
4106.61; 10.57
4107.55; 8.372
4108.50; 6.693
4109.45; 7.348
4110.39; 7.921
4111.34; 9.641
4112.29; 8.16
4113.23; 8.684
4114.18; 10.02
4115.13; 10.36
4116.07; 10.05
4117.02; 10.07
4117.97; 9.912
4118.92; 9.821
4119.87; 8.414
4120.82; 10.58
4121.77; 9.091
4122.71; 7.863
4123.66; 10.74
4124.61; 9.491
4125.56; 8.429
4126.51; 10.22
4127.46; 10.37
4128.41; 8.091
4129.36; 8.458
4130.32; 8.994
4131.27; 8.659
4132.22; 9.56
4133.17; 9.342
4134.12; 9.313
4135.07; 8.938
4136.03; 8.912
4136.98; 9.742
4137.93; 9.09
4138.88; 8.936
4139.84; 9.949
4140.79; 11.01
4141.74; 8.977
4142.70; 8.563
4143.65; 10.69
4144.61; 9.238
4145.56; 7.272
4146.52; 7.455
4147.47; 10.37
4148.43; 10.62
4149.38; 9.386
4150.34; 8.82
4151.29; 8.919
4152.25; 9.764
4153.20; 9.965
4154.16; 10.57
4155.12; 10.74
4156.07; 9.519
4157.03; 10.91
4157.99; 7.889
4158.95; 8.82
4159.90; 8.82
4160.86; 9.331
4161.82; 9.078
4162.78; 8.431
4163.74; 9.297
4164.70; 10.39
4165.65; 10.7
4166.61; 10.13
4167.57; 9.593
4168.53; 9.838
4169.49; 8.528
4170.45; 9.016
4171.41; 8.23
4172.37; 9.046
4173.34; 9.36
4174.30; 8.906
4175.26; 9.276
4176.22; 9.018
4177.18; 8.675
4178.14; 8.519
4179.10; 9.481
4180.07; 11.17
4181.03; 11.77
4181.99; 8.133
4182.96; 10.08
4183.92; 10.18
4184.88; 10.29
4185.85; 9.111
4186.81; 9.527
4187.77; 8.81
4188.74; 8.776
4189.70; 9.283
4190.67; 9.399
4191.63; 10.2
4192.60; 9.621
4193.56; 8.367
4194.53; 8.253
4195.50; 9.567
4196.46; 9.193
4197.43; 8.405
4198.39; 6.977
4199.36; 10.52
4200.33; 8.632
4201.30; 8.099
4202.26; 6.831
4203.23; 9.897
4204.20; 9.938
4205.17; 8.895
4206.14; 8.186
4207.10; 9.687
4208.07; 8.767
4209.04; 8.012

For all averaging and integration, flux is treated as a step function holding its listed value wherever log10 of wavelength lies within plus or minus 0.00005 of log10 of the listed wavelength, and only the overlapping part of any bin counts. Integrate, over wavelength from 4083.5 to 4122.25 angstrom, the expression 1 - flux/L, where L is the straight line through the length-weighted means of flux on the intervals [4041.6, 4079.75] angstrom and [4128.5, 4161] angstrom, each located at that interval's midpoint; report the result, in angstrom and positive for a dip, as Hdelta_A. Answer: 2.3 angstrom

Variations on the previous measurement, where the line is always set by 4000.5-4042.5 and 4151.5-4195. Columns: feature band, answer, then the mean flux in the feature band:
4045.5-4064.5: -0.56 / 9.97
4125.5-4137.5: 0.43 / 9.18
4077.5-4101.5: 1.25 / 9.12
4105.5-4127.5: 0.79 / 9.21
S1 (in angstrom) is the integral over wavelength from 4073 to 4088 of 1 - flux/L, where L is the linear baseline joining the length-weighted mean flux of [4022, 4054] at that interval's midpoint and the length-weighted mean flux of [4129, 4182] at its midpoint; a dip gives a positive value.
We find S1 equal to 0.3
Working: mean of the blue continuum 10.1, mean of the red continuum 9.37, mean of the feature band 9.64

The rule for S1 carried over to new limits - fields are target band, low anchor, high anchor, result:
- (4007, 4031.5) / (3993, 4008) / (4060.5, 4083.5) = 1.1 angstrom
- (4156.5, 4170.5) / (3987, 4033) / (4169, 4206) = -0.3 angstrom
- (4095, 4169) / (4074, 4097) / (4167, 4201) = 0.2 angstrom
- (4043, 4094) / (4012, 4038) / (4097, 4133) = -1.6 angstrom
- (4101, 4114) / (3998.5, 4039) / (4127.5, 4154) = 1.0 angstrom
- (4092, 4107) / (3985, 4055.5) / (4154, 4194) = 1.3 angstrom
